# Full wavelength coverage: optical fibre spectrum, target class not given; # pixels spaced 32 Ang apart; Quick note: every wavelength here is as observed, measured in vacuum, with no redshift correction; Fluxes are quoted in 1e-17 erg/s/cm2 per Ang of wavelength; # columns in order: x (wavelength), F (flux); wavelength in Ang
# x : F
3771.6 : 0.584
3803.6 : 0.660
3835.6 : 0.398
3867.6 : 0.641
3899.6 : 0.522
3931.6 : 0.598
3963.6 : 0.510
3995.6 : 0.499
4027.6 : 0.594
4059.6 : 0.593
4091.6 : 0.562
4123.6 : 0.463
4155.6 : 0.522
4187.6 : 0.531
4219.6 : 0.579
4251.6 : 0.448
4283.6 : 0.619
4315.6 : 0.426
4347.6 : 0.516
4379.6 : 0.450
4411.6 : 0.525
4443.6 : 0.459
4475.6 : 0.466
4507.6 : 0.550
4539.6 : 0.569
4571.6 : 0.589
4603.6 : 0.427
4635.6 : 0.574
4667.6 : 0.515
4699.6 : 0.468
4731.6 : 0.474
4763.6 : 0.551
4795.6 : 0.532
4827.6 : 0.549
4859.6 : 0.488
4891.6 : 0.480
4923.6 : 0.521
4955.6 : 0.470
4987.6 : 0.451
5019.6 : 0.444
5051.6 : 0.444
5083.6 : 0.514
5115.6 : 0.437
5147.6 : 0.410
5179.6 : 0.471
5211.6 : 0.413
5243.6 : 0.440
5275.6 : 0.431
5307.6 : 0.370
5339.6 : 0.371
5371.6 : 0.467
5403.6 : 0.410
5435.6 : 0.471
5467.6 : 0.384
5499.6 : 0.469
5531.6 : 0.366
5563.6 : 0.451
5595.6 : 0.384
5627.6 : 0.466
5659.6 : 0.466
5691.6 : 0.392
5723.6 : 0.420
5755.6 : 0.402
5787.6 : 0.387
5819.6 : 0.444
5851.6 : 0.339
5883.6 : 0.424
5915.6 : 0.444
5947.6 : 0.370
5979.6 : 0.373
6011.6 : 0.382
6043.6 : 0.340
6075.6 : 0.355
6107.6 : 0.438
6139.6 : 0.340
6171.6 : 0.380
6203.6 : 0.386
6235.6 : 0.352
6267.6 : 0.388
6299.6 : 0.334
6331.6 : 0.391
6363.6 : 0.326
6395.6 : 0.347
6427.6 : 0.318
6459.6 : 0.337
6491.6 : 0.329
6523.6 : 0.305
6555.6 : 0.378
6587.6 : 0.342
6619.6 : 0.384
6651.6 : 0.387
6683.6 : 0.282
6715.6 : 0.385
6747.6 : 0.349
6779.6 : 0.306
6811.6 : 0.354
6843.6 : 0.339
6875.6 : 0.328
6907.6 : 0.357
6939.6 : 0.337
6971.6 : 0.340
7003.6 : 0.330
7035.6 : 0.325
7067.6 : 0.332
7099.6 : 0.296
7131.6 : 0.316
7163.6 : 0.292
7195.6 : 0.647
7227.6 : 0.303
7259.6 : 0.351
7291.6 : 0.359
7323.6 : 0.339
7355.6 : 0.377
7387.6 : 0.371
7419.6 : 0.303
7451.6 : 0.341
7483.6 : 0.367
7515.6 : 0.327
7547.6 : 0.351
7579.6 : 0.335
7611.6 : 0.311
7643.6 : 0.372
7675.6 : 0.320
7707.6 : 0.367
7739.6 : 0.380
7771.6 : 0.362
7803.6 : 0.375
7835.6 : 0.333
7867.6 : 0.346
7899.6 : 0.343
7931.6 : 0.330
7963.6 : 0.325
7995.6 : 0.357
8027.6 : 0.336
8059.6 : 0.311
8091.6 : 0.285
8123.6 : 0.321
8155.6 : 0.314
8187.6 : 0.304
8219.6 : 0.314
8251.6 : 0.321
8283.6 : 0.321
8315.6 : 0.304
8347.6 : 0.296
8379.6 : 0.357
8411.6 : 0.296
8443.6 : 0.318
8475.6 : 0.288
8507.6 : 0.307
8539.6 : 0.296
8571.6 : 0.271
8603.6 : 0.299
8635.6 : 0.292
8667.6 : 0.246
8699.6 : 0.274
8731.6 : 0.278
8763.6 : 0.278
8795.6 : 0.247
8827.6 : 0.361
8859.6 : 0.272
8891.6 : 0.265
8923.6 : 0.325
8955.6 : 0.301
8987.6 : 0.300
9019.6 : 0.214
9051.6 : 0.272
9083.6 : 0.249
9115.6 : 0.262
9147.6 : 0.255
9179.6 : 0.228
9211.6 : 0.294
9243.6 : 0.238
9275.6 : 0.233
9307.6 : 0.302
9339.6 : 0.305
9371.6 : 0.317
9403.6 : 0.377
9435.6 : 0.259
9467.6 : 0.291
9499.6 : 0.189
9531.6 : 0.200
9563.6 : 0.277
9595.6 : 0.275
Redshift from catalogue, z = 0.93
